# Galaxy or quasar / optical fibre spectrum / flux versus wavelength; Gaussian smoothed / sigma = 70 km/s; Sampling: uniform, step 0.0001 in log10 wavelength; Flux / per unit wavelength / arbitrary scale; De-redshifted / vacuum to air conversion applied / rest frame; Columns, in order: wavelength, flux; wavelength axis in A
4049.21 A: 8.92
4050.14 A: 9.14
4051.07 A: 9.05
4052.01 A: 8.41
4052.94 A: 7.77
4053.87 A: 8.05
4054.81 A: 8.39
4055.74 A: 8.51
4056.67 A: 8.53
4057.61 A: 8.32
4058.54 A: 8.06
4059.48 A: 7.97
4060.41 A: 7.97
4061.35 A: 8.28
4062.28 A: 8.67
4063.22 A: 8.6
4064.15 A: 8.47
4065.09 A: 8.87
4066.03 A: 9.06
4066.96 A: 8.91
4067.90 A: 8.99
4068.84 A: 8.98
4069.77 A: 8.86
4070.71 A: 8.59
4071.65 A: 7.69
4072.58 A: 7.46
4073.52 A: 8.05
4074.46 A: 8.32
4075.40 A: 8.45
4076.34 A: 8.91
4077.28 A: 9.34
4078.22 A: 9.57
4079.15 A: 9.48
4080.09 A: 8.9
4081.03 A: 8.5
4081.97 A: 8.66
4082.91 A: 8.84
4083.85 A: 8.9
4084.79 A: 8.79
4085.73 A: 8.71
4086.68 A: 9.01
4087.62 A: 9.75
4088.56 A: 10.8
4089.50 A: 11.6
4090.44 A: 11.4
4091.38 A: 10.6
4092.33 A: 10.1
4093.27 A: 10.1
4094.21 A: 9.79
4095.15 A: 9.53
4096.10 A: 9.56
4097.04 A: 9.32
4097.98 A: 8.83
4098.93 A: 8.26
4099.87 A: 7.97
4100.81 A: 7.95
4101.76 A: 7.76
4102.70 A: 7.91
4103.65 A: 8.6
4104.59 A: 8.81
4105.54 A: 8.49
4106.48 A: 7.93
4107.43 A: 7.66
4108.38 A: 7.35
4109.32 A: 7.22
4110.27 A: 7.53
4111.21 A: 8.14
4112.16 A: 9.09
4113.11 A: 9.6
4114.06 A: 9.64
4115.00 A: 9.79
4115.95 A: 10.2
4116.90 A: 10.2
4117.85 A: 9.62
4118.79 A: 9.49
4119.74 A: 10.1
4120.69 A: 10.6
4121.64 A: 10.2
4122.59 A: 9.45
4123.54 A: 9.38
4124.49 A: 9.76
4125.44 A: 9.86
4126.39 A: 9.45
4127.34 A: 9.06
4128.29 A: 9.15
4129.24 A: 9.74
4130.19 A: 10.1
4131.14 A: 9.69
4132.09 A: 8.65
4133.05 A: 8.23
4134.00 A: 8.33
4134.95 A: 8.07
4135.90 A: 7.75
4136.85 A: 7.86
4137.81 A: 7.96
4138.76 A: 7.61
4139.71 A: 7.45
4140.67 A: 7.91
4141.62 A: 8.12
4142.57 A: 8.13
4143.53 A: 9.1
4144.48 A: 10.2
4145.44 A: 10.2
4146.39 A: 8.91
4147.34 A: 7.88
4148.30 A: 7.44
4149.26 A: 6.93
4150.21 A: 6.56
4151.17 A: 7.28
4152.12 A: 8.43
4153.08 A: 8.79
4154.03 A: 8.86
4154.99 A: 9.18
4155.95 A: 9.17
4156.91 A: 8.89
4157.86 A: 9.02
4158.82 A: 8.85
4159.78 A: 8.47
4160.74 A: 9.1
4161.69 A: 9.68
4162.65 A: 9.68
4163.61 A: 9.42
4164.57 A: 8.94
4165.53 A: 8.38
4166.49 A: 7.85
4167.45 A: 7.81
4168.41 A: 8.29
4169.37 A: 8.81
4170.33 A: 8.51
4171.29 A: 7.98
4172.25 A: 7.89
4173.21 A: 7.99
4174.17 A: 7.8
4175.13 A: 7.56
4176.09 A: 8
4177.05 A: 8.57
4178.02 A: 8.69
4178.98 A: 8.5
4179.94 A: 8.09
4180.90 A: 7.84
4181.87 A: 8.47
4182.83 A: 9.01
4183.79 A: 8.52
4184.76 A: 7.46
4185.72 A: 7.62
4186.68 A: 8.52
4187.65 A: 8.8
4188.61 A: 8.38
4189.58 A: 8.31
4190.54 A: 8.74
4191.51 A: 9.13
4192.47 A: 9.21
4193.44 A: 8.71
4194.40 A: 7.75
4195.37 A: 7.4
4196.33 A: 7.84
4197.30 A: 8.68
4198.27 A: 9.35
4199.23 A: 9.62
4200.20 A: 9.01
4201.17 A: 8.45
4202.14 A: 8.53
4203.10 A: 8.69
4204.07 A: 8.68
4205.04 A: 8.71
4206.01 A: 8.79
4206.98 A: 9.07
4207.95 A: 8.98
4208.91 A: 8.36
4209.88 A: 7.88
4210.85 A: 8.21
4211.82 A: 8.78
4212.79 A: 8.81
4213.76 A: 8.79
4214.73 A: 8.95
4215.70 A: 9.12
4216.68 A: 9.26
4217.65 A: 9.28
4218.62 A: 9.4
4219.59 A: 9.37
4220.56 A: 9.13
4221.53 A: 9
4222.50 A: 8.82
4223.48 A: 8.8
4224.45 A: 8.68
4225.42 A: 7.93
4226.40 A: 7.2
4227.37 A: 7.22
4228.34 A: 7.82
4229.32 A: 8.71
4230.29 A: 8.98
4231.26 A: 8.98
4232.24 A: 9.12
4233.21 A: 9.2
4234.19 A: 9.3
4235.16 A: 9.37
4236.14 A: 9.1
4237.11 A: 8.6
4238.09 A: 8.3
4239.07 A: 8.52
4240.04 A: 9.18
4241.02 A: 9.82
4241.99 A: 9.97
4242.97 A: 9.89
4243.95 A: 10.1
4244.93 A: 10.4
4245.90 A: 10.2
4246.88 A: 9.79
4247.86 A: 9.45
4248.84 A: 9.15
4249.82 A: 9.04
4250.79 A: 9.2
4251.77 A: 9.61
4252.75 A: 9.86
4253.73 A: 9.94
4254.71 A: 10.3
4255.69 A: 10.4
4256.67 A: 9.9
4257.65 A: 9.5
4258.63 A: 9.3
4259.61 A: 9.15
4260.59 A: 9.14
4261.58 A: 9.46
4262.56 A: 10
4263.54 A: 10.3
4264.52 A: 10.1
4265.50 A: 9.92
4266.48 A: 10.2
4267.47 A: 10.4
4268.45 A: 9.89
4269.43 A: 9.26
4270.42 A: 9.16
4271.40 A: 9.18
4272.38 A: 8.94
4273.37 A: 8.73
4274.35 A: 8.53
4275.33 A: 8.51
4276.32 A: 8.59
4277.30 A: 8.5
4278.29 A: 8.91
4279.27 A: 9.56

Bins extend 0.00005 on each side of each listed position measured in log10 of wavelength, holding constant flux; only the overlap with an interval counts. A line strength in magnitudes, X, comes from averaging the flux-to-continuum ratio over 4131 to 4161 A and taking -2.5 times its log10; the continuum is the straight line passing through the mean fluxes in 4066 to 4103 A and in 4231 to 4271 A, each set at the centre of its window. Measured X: 0.11 mag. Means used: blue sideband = 9.06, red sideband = 9.57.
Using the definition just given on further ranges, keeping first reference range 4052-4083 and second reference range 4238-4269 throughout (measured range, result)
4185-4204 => 0.10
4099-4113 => 0.09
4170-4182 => 0.14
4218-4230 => 0.12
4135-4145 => 0.10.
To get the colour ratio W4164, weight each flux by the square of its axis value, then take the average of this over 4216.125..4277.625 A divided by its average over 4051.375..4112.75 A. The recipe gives 1.1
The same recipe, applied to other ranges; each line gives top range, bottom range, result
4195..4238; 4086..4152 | 1.02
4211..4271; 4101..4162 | 1.12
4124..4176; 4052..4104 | 1.00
